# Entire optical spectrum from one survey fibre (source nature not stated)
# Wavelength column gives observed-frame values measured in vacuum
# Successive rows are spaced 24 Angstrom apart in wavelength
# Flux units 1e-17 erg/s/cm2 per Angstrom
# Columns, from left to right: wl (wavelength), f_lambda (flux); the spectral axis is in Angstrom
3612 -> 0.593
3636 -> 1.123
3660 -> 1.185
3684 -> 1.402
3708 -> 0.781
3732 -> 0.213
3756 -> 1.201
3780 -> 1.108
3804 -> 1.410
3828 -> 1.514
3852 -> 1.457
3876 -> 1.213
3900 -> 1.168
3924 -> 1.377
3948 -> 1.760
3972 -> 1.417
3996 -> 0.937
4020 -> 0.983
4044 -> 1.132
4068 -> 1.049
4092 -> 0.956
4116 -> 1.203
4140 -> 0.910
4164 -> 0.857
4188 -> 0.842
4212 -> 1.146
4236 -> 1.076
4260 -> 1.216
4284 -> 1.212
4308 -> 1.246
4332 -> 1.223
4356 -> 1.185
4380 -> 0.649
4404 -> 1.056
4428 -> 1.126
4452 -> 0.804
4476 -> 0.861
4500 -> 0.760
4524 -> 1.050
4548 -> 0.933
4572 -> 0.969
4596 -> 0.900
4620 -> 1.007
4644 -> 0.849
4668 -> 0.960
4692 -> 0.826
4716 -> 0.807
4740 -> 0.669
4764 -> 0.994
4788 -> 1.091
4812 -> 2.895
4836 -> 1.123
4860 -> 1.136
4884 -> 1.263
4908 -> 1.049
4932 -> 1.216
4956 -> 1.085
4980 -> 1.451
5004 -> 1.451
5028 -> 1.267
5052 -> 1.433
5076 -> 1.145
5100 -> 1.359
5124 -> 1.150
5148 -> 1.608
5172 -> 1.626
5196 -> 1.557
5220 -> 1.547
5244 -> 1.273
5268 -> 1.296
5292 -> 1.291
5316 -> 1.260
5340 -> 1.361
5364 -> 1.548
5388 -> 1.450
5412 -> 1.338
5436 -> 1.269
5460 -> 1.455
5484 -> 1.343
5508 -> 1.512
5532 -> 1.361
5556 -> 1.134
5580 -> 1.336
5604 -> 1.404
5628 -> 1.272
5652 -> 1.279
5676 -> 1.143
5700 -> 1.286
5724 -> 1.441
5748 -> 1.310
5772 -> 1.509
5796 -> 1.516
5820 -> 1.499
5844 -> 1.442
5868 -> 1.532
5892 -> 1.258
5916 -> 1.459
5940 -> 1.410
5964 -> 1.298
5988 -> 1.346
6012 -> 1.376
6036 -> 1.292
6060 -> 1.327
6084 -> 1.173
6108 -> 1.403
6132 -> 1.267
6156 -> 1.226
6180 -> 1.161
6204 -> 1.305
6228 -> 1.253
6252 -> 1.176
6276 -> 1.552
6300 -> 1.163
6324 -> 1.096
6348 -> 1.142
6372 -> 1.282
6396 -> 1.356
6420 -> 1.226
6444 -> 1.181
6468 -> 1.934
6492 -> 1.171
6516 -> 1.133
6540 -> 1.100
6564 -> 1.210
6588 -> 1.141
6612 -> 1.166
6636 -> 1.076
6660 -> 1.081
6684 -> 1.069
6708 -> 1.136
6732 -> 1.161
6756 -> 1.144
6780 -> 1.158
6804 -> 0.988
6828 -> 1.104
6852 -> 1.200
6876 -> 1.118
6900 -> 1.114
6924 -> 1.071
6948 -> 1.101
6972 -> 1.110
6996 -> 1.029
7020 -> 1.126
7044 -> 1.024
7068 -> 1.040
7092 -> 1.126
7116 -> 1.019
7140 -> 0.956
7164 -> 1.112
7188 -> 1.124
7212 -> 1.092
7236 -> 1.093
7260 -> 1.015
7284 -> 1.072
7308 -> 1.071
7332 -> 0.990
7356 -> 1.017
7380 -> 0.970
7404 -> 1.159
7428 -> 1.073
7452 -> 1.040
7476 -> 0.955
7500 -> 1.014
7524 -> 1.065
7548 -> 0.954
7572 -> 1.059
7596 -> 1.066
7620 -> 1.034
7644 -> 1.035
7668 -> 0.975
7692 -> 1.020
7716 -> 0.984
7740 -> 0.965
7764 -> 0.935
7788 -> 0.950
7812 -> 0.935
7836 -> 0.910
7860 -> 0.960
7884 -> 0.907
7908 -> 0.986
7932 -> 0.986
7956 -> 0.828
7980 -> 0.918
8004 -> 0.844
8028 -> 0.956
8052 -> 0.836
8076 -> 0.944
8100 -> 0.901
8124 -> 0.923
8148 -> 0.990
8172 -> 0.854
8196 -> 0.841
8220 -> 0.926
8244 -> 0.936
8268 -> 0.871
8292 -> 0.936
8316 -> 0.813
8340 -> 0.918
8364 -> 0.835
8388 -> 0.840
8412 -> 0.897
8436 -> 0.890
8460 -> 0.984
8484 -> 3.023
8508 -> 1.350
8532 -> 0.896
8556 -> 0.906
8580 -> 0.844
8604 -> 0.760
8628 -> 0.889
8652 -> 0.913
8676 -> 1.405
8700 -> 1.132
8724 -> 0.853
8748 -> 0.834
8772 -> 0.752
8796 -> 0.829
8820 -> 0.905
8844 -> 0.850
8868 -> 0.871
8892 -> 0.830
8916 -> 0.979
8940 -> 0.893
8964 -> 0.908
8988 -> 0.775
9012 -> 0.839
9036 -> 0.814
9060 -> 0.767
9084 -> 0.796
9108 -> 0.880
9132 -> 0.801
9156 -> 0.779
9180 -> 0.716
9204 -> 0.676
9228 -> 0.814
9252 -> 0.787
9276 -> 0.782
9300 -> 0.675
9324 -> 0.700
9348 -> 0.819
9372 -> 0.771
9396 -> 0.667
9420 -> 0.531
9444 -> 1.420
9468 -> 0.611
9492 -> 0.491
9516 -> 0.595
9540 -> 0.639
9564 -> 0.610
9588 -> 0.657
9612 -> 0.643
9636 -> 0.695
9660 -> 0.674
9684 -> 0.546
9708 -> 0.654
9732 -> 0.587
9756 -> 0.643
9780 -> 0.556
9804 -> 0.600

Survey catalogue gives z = 0.29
